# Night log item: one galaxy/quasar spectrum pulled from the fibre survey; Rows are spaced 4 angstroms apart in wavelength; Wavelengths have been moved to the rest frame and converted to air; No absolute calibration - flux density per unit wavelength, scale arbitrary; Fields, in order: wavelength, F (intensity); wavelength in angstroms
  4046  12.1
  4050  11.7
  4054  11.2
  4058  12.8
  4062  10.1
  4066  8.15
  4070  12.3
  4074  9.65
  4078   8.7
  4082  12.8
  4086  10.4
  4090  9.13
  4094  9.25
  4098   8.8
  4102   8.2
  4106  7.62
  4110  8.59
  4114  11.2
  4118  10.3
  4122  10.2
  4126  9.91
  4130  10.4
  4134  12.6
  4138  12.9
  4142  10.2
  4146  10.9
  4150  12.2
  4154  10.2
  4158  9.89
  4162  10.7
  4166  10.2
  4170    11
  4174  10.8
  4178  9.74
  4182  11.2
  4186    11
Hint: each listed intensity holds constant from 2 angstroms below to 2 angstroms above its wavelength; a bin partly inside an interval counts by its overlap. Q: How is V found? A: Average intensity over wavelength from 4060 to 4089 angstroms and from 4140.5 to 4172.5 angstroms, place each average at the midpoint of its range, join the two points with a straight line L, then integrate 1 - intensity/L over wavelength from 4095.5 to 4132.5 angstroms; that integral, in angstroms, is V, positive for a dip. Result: 3.37 angstroms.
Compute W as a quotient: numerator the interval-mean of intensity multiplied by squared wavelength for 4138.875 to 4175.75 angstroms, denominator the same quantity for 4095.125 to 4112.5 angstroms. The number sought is 1.3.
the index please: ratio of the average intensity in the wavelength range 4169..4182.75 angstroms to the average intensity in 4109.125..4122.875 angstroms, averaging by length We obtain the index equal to 1.04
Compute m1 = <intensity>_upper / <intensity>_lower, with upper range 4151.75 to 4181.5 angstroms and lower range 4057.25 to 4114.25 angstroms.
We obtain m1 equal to 1.07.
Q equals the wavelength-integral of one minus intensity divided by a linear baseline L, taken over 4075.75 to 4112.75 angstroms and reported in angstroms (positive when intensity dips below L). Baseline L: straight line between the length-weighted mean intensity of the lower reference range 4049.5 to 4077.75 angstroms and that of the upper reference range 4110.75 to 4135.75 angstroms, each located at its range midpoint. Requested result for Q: 4.6 angstroms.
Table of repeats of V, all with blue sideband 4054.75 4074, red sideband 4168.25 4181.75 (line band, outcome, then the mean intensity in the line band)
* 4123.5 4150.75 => -1.5 angstroms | 11.2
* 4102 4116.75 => 2.2 angstroms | 9.07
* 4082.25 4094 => 0.6 angstroms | 10.1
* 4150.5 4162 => 0.2 angstroms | 10.4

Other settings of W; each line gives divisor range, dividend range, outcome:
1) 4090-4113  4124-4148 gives 1.31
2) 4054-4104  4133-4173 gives 1.14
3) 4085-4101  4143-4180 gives 1.19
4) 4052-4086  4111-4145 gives 1.05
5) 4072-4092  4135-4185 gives 1.11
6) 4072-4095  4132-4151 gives 1.20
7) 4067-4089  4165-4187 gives 1.06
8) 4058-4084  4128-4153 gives 1.13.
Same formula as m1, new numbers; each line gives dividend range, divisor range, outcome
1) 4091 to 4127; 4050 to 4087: 0.87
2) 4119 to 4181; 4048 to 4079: 1.01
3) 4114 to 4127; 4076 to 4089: 0.98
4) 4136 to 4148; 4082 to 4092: 1.09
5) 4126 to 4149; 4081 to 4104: 1.17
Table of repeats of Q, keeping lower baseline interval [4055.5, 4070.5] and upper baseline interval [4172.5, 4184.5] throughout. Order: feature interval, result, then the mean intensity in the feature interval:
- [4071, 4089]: 0.44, 10.4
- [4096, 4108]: 2.77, 8.21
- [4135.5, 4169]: -0.99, 10.9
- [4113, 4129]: 0.44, 10.4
